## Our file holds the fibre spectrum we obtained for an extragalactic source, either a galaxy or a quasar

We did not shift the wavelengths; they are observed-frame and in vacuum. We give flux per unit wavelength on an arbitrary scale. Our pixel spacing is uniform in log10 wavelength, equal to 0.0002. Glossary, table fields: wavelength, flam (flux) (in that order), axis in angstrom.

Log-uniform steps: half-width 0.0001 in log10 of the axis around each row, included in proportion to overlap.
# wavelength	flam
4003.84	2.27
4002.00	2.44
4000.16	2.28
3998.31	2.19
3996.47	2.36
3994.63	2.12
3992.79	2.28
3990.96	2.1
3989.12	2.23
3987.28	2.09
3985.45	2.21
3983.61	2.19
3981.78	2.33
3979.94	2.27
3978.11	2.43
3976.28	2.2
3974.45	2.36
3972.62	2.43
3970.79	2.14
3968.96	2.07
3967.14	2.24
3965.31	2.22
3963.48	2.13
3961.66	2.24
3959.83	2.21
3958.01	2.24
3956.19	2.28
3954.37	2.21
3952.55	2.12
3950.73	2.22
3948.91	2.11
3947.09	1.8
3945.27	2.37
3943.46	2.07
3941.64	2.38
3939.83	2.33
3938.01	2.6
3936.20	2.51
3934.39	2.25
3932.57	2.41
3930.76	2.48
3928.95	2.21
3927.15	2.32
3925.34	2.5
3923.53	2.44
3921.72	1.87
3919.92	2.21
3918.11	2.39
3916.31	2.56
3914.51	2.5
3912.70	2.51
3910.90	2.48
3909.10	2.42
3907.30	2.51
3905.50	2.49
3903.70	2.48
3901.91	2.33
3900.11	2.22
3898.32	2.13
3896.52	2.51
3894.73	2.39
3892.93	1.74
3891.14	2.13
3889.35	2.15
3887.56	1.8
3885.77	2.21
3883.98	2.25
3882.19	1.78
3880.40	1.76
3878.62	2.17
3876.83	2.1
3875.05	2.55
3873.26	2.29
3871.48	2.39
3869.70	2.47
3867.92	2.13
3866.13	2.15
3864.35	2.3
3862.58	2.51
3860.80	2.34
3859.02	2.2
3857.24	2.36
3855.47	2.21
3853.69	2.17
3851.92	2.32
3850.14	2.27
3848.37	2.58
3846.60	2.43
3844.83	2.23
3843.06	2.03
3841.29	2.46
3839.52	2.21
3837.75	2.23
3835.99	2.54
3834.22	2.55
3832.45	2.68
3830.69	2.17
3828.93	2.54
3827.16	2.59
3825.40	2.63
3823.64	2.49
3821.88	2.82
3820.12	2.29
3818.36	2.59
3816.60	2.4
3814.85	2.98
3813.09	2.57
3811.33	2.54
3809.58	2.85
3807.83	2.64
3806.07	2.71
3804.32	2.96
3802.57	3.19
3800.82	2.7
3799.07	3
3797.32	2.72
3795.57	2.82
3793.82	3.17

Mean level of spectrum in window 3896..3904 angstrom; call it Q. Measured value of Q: 2.32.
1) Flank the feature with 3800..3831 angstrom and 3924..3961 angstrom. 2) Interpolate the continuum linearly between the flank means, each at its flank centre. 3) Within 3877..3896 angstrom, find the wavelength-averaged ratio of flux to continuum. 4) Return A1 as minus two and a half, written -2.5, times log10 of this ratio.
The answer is 0.19 mag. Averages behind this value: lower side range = 2.66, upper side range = 2.28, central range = 2.05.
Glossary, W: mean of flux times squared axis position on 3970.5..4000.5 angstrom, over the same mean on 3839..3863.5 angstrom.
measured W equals 1.04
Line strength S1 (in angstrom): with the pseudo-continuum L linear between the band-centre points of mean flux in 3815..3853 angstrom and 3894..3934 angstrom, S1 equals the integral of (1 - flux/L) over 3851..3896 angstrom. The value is 4.0 angstrom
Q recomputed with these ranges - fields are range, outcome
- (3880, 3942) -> 2.3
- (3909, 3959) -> 2.31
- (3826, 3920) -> 2.31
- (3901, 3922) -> 2.41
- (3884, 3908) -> 2.24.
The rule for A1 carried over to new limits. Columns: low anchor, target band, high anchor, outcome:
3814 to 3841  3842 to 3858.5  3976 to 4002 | 0.08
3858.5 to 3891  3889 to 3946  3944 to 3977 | -0.07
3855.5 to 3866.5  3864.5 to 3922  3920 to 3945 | 0.03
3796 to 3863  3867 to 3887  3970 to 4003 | 0.12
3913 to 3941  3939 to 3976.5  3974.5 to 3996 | 0.04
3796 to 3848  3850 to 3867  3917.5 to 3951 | 0.09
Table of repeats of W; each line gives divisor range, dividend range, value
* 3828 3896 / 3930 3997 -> 1.05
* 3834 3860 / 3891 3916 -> 1.05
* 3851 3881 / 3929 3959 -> 1.04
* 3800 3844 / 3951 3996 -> 0.93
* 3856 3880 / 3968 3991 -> 1.03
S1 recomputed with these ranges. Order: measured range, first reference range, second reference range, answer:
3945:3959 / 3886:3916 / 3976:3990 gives 0.7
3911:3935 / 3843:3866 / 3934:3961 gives -1.1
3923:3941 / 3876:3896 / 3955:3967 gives -2.1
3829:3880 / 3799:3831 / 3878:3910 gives 2.3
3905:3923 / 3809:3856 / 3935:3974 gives -0.6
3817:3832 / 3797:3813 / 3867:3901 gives 0.7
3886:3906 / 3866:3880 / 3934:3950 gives 0.5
